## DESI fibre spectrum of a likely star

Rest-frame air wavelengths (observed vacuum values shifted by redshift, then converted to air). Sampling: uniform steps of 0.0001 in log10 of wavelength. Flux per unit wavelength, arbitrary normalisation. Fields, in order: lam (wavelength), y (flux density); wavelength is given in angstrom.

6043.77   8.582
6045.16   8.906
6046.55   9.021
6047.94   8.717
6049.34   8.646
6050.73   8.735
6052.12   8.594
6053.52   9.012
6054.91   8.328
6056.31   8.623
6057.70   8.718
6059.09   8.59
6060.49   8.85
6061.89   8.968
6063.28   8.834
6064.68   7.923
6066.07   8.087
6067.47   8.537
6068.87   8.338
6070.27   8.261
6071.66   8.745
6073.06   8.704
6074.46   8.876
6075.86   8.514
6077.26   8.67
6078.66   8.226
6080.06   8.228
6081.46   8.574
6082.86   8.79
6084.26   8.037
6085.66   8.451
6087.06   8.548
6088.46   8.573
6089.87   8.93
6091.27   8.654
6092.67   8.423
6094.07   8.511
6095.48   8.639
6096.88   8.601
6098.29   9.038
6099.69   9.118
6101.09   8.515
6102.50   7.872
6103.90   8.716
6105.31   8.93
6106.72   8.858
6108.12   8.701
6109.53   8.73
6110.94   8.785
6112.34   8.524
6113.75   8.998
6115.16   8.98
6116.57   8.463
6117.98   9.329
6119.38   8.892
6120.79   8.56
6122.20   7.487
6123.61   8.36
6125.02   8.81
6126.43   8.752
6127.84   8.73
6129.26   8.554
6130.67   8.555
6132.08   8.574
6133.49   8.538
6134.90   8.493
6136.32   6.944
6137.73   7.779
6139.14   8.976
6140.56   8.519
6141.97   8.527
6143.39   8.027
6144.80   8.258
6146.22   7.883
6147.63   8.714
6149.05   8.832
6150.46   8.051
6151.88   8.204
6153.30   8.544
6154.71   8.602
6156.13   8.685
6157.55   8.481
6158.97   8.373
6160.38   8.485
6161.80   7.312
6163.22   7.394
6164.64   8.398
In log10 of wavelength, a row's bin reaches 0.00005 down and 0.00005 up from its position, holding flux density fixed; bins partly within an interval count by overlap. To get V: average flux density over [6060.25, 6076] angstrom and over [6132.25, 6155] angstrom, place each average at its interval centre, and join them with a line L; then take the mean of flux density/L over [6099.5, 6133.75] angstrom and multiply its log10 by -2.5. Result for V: -0.03 mag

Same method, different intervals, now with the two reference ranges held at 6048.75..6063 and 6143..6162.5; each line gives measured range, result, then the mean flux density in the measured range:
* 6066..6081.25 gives 0.02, 8.49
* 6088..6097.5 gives -0.01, 8.62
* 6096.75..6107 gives -0.02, 8.7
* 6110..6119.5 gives -0.05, 8.85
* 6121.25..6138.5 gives 0.01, 8.3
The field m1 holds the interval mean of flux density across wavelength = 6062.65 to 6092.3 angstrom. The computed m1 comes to 8.5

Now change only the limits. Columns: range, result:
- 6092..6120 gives 8.73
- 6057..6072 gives 8.53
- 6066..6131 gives 8.6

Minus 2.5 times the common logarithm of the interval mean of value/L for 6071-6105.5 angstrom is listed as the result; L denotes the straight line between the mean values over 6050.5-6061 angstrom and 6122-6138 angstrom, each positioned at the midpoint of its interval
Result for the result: -0.01 mag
